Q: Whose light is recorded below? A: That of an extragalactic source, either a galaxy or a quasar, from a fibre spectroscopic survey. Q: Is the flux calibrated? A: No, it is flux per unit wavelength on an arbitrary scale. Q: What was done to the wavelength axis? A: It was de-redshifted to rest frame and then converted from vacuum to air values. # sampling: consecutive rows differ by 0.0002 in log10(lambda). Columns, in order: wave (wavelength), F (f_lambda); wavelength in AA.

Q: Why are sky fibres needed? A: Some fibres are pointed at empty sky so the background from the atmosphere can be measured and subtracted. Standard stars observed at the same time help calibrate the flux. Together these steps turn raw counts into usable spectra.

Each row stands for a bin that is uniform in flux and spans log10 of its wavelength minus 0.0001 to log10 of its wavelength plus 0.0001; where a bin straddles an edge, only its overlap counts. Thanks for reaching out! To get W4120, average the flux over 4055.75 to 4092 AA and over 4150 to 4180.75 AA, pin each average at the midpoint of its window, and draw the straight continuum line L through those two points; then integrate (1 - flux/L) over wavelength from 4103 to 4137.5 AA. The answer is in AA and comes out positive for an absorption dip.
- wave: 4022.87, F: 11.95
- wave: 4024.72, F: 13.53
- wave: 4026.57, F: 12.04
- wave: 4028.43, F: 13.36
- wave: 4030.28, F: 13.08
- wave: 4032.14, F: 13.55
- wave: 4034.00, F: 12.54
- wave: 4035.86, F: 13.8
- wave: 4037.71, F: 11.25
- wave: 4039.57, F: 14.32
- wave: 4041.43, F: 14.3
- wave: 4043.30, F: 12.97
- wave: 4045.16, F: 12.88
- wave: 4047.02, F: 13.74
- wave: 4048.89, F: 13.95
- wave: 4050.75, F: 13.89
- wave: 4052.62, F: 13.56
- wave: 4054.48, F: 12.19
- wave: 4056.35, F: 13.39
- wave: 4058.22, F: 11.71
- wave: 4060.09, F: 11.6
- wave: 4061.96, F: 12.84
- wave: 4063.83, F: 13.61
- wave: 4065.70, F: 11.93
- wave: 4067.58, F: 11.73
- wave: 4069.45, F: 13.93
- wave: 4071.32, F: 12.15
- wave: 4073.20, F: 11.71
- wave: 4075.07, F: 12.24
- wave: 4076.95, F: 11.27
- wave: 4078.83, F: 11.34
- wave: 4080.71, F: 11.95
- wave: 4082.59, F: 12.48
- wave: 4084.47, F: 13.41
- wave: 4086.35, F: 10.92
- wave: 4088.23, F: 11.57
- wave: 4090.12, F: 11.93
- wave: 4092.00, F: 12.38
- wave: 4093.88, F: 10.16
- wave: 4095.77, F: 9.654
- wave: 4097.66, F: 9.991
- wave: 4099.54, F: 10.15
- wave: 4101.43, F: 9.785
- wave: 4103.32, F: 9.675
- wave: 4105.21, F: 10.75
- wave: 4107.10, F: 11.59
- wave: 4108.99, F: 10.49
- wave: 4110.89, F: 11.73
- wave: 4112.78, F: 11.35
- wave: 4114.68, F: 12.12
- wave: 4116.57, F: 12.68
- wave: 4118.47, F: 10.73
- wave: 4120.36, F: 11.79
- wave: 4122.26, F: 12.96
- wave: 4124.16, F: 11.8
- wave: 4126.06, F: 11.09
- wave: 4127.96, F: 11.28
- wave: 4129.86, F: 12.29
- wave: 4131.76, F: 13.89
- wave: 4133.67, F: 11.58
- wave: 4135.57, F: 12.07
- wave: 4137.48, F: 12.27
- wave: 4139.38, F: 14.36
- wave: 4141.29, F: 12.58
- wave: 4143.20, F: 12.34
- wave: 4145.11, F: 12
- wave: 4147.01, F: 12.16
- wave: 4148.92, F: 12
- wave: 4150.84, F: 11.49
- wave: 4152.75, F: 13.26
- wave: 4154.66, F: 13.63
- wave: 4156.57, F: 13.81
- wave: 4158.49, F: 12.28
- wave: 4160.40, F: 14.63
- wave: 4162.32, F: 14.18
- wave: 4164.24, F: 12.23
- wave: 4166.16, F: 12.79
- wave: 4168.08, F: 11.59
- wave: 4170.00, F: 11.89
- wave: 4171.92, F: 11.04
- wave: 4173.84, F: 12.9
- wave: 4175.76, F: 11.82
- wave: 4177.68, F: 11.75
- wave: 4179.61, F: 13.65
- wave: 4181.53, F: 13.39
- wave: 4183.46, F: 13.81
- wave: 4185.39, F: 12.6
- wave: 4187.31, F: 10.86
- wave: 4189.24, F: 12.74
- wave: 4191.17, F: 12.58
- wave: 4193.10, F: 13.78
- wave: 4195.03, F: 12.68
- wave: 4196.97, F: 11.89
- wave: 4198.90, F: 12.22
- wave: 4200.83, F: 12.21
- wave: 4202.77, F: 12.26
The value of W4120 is 2.0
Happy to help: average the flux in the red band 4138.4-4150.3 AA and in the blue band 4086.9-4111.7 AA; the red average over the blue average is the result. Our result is 1.17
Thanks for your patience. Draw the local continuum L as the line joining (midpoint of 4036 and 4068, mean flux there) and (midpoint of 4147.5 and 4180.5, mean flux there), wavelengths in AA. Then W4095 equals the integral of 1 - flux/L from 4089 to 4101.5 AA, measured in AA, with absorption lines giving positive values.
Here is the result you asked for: 2.1 AA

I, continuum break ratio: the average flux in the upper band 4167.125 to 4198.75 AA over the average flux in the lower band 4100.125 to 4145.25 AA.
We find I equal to 1.06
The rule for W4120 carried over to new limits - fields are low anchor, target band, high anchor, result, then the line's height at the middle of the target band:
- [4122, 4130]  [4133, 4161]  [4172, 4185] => -1.23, 12.2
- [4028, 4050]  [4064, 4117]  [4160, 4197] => 6.41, 13.1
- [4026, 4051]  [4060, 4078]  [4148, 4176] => 1.08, 13.1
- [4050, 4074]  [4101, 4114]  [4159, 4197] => 1.85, 12.6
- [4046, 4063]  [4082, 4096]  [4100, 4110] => -0.47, 11.3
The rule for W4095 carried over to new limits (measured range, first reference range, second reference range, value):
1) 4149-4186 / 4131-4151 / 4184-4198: -0.9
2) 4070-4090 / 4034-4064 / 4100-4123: 0.4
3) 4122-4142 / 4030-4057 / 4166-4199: 0.6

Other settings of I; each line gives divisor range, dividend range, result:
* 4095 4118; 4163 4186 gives 1.15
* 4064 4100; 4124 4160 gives 1.07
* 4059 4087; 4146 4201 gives 1.03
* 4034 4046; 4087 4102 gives 0.81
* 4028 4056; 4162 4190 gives 0.94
